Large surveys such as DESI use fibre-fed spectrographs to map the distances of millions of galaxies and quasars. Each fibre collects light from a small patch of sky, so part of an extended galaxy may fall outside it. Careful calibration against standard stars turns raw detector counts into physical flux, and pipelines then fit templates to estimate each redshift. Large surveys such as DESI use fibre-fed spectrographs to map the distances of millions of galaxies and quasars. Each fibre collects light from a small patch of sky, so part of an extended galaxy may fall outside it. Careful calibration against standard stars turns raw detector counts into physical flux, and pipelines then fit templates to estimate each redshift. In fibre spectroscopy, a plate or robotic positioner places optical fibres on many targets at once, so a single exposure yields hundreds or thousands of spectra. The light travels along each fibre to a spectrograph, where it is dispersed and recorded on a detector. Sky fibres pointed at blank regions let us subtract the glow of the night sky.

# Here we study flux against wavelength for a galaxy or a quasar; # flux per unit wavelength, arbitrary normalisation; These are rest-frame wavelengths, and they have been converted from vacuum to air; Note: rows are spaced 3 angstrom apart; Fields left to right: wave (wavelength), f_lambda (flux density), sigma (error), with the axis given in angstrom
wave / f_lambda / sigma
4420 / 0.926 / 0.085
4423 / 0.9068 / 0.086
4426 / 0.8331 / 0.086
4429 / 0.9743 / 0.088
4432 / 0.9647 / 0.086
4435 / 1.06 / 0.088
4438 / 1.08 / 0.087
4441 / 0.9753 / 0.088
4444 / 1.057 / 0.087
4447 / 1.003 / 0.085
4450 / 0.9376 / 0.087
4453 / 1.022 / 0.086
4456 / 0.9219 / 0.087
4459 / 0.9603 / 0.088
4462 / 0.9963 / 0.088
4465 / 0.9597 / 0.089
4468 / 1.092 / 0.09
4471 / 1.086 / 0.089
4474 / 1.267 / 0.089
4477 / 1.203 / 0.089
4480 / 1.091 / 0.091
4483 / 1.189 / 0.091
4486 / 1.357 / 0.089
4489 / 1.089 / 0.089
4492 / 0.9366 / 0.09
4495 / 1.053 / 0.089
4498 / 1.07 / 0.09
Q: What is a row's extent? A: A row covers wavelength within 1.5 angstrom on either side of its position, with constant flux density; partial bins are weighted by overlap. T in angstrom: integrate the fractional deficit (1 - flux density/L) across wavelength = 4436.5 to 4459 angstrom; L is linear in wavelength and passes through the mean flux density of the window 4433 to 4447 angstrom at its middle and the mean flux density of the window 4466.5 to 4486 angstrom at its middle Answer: 1.4 angstrom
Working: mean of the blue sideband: 1.04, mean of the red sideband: 1.17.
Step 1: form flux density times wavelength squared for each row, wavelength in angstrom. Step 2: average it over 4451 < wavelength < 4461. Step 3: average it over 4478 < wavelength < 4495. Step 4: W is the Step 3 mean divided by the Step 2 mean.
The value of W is 1.18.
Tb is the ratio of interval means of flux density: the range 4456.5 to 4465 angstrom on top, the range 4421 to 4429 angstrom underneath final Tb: 1.08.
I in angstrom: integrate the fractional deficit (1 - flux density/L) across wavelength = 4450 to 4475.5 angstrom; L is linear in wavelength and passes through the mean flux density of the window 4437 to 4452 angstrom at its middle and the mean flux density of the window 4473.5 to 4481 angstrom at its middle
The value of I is 1.7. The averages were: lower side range 1.01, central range 1.03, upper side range 1.18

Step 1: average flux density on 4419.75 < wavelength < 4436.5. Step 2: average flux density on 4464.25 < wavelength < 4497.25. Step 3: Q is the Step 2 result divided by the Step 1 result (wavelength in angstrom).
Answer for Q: 1.2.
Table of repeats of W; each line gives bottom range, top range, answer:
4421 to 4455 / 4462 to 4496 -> 1.16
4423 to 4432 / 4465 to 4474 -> 1.22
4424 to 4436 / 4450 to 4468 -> 1.04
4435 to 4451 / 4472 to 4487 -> 1.21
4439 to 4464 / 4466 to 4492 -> 1.19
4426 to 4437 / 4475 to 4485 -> 1.23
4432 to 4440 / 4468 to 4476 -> 1.13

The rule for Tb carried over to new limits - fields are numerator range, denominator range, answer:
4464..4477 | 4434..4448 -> 1.08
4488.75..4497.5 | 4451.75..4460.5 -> 1.06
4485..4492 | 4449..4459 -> 1.20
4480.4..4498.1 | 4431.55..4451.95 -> 1.10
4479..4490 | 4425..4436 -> 1.24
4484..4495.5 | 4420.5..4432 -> 1.22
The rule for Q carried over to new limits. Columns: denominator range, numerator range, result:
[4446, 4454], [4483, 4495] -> 1.14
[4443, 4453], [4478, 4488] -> 1.21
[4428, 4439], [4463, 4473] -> 1.03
